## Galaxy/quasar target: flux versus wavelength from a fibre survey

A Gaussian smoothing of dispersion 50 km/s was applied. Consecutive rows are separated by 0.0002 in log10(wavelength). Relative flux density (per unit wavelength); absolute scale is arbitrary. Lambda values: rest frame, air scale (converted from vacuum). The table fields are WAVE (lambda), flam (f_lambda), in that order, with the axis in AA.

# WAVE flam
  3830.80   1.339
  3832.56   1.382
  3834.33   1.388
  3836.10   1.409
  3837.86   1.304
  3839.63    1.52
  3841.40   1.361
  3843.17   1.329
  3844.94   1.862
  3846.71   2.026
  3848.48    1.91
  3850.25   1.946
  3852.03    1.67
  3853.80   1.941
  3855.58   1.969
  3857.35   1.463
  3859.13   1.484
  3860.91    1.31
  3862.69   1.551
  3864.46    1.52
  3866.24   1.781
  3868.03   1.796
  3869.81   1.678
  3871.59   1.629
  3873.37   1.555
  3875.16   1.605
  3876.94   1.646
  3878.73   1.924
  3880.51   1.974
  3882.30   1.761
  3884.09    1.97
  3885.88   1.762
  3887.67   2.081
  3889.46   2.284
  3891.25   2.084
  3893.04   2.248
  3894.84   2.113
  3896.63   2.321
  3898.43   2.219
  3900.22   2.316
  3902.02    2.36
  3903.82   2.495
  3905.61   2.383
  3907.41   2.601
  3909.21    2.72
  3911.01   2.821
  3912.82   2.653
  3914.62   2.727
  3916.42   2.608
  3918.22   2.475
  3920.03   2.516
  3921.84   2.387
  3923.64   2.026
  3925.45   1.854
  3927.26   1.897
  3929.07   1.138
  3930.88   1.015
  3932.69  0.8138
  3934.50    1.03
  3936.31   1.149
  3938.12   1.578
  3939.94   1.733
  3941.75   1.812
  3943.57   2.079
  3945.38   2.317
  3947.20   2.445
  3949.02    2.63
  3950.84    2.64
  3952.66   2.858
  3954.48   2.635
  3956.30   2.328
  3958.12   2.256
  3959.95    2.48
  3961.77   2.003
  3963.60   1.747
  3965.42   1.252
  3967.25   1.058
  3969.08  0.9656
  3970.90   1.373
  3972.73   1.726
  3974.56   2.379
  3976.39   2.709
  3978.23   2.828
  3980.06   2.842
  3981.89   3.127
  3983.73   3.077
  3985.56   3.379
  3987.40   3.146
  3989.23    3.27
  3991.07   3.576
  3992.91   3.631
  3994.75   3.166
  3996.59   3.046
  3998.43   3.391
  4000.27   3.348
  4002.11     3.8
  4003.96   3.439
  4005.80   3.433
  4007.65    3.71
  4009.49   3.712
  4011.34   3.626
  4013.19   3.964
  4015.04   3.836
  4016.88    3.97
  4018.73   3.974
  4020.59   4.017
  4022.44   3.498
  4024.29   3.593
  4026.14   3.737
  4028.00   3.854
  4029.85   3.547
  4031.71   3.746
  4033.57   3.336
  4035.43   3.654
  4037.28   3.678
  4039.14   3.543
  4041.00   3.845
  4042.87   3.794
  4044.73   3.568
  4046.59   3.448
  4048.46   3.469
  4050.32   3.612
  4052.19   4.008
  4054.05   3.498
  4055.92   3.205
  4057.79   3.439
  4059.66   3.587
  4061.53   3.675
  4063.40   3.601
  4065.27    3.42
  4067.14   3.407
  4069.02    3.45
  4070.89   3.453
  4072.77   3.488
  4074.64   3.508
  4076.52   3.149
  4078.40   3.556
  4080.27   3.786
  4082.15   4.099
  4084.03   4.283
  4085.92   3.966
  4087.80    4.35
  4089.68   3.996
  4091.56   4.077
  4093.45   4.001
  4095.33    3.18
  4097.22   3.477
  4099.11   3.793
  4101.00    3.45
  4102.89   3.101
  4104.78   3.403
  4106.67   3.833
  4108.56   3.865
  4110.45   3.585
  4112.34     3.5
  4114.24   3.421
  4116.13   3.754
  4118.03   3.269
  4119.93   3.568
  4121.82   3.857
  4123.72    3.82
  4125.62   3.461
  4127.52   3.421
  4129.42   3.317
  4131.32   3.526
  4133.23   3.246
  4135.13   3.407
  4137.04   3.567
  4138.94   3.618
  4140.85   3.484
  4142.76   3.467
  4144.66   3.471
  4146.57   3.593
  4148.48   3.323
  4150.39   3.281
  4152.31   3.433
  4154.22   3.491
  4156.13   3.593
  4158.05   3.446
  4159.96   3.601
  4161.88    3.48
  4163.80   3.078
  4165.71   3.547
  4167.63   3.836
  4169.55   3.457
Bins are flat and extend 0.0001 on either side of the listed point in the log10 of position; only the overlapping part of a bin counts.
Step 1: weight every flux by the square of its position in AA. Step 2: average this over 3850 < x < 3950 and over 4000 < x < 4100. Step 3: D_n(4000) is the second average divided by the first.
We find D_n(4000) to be 2.0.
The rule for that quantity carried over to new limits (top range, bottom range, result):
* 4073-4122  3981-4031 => 1.08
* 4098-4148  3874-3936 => 1.90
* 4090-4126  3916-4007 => 1.63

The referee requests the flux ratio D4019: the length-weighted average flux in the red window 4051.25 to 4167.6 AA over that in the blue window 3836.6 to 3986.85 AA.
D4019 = 1.77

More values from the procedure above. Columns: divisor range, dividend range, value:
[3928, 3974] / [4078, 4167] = 1.99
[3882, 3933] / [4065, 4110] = 1.69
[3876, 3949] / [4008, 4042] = 1.81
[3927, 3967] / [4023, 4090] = 1.93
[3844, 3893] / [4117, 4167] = 1.94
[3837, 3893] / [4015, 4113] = 2.10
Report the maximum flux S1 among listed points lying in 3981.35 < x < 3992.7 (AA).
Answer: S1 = 3.576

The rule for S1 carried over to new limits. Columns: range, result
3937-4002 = 3.631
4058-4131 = 4.35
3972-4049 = 4.017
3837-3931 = 2.821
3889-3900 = 2.321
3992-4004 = 3.8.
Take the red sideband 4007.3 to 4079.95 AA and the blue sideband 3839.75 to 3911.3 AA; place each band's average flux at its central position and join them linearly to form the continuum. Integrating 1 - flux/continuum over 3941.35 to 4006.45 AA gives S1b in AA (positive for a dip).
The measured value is 7.0 AA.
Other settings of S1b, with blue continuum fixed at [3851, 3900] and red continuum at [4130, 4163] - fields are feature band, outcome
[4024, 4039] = -4.7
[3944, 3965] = -0.5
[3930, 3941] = 4.9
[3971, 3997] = -4.7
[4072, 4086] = -3.0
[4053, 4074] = -3.6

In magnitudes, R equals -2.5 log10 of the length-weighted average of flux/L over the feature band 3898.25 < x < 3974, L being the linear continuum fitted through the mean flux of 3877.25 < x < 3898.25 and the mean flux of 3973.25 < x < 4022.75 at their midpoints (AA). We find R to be 0.248 mag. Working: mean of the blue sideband 2.04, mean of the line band 2.05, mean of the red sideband 3.39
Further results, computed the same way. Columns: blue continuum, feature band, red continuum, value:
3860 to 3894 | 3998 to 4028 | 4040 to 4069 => -0.17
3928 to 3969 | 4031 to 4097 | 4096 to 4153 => -0.24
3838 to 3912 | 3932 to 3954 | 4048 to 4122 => 0.27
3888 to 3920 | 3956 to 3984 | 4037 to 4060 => 0.37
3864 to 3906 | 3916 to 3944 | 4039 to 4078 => 0.34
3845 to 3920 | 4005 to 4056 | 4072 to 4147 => -0.20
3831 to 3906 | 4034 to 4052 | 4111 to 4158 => -0.24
